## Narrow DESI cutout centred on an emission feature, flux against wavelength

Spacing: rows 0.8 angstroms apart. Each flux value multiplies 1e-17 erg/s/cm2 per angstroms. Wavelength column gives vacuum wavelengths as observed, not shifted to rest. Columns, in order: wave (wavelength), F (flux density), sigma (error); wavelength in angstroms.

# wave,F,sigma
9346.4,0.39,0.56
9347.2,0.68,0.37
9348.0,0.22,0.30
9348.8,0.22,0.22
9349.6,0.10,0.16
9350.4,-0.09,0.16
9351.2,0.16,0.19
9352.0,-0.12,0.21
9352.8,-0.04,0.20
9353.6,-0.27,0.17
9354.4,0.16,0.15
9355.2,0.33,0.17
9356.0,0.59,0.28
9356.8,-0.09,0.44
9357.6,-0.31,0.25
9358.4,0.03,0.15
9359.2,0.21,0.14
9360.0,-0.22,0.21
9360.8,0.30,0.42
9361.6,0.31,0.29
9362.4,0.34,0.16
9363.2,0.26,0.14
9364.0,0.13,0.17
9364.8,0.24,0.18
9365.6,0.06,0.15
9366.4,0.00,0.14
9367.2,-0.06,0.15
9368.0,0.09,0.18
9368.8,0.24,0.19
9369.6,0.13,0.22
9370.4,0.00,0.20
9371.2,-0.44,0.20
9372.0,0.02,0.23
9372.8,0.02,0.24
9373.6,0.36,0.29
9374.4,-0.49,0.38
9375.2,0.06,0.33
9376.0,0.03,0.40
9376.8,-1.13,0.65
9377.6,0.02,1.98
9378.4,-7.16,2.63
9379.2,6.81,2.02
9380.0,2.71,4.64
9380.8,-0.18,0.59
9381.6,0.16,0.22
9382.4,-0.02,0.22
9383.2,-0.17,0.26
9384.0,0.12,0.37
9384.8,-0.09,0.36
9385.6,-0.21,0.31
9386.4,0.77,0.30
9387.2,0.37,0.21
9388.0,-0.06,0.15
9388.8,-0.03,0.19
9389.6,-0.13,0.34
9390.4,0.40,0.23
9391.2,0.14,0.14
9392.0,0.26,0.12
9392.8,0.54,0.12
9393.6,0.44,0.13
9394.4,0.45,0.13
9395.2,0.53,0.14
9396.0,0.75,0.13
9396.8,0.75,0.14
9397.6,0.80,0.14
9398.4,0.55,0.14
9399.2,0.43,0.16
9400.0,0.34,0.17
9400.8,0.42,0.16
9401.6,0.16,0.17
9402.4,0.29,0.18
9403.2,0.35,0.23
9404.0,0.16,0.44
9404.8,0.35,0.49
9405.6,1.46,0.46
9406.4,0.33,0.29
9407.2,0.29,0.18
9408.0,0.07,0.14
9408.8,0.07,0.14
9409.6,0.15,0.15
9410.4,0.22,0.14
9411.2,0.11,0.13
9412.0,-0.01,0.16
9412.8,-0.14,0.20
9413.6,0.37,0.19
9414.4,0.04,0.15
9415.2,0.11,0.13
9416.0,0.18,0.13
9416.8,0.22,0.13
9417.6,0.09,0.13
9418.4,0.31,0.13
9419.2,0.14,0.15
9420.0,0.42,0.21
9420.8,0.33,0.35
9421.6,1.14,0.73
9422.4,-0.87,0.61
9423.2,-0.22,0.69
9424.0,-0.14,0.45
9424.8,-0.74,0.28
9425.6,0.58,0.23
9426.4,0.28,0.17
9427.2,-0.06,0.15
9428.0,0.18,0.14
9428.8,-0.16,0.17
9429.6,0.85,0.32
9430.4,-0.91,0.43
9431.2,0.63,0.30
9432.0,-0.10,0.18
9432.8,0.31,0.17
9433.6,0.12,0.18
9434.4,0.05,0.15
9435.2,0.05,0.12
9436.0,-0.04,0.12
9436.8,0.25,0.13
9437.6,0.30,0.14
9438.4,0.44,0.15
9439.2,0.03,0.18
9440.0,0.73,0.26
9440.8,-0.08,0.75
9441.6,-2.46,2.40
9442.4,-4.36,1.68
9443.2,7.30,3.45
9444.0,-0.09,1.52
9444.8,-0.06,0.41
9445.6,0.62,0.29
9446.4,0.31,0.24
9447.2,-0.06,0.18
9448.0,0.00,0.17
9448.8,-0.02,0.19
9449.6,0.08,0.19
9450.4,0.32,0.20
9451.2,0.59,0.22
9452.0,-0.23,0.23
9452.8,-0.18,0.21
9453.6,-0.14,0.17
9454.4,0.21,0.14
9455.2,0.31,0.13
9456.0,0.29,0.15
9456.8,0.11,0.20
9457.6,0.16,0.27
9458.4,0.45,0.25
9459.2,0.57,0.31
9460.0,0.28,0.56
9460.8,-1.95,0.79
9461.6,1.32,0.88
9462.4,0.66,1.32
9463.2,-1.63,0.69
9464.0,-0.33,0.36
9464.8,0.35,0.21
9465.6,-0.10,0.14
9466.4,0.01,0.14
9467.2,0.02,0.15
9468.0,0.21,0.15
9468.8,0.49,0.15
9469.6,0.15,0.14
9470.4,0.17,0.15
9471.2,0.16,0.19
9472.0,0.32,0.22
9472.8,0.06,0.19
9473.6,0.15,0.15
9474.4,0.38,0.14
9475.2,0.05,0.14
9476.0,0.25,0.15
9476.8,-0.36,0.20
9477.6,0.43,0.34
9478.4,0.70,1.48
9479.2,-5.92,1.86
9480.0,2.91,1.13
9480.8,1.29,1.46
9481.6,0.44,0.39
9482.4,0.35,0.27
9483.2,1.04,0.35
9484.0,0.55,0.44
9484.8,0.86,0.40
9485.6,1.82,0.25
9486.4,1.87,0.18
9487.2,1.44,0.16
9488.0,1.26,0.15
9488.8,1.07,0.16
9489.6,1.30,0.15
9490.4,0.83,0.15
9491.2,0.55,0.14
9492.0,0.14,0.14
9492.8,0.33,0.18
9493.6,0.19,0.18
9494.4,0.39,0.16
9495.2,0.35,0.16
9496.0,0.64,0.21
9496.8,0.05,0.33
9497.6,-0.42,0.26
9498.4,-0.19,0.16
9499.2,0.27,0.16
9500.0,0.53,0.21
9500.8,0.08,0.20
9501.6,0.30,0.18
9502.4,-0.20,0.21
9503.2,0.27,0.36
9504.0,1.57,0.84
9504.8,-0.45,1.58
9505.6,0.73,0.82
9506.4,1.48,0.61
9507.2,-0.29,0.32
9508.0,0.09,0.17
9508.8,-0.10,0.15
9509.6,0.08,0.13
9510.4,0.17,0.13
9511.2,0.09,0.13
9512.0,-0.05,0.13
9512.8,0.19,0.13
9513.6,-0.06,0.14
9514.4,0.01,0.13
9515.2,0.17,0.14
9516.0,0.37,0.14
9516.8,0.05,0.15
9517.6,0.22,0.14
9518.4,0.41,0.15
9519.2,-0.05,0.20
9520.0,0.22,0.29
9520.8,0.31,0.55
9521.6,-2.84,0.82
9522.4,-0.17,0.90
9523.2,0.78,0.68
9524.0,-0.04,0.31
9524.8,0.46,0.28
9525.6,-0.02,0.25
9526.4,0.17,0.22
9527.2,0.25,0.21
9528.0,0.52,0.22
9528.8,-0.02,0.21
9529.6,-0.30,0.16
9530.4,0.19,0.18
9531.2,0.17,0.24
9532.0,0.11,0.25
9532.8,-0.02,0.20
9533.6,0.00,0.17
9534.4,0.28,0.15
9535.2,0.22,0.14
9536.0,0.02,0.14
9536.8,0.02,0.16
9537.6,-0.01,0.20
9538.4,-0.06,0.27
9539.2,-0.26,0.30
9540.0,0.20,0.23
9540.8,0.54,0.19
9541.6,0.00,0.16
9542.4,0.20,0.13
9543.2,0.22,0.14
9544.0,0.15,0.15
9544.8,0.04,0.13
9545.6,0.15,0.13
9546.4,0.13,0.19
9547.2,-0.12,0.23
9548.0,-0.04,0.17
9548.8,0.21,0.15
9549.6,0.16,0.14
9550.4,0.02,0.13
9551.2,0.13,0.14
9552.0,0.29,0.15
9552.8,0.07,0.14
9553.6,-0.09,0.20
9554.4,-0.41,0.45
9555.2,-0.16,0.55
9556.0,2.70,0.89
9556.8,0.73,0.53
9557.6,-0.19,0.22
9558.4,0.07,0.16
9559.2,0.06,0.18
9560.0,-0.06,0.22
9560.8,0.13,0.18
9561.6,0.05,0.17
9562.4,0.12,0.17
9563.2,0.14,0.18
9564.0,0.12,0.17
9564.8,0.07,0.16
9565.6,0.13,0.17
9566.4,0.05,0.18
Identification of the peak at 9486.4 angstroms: [O III] 5007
